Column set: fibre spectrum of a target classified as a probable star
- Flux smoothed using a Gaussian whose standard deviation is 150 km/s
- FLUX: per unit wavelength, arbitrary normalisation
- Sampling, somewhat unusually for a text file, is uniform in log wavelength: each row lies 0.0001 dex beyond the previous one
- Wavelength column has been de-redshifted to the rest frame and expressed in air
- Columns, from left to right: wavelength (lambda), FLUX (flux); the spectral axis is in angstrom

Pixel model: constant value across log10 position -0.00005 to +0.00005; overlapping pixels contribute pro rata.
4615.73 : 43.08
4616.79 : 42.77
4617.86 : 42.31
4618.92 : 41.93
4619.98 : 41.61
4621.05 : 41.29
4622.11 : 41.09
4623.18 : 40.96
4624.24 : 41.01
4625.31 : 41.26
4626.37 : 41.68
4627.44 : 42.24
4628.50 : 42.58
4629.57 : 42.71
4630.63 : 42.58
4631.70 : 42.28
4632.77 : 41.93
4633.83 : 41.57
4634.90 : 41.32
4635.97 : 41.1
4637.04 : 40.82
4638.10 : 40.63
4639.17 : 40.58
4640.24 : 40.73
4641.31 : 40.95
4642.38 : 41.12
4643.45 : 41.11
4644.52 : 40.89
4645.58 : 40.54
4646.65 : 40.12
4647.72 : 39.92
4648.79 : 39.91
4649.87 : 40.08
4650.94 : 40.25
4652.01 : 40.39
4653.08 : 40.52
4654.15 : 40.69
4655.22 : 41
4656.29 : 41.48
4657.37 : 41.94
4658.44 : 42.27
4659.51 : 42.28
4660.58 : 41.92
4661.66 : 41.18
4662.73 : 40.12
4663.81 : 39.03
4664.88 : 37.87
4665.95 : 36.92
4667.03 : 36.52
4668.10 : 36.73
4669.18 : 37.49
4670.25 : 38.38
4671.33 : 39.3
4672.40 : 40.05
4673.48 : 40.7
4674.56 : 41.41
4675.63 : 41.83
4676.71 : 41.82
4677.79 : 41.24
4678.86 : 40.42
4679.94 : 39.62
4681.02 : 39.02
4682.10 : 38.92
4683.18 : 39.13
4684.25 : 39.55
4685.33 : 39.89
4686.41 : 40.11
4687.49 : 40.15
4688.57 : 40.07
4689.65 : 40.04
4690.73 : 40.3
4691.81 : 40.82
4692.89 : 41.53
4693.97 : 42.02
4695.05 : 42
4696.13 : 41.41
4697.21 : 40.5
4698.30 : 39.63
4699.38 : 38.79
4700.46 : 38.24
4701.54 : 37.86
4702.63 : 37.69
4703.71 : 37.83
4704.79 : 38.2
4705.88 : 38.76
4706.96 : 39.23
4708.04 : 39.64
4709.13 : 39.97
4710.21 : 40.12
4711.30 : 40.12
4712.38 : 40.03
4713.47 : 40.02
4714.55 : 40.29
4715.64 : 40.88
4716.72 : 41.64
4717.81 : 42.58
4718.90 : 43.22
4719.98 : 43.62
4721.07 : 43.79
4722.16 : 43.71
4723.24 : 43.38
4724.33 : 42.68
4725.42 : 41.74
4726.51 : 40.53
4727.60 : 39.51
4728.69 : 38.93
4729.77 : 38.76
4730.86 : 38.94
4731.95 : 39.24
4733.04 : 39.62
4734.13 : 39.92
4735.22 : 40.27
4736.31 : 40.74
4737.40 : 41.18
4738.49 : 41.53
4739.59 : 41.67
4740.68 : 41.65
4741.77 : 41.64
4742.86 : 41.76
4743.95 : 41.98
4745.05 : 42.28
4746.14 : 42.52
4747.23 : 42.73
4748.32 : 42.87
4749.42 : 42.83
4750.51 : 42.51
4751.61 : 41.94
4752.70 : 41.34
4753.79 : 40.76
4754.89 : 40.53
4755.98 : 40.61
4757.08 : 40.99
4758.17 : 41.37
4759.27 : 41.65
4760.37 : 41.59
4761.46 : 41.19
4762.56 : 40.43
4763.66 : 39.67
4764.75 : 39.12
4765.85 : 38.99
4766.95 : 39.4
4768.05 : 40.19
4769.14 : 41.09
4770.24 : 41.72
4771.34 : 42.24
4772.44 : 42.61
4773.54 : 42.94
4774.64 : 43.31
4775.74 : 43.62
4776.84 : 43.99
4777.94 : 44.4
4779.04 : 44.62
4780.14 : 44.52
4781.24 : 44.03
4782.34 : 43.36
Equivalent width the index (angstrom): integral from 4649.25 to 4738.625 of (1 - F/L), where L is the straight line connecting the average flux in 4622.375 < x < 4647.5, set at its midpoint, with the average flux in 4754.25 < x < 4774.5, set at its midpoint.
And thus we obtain 1.9 angstrom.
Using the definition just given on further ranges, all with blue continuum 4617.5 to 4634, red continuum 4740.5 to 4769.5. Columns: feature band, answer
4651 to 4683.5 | 1.3 angstrom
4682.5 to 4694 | 0.4 angstrom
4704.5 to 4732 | 0.4 angstrom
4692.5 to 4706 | 0.6 angstrom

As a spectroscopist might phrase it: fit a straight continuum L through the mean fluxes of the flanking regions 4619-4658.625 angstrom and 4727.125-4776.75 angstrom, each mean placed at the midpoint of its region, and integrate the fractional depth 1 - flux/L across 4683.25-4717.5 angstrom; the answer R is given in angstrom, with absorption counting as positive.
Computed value 1.0 angstrom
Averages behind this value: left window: 41.2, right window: 41.2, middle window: 39.9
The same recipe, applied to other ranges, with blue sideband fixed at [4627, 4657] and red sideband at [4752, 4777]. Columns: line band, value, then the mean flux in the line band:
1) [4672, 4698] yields 0.4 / 40.5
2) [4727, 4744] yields 0.3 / 40.4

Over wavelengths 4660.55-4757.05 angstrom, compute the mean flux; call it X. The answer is 40.5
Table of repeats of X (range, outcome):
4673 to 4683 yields 40.5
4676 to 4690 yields 40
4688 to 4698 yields 40.9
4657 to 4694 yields 40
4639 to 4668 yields 40.3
